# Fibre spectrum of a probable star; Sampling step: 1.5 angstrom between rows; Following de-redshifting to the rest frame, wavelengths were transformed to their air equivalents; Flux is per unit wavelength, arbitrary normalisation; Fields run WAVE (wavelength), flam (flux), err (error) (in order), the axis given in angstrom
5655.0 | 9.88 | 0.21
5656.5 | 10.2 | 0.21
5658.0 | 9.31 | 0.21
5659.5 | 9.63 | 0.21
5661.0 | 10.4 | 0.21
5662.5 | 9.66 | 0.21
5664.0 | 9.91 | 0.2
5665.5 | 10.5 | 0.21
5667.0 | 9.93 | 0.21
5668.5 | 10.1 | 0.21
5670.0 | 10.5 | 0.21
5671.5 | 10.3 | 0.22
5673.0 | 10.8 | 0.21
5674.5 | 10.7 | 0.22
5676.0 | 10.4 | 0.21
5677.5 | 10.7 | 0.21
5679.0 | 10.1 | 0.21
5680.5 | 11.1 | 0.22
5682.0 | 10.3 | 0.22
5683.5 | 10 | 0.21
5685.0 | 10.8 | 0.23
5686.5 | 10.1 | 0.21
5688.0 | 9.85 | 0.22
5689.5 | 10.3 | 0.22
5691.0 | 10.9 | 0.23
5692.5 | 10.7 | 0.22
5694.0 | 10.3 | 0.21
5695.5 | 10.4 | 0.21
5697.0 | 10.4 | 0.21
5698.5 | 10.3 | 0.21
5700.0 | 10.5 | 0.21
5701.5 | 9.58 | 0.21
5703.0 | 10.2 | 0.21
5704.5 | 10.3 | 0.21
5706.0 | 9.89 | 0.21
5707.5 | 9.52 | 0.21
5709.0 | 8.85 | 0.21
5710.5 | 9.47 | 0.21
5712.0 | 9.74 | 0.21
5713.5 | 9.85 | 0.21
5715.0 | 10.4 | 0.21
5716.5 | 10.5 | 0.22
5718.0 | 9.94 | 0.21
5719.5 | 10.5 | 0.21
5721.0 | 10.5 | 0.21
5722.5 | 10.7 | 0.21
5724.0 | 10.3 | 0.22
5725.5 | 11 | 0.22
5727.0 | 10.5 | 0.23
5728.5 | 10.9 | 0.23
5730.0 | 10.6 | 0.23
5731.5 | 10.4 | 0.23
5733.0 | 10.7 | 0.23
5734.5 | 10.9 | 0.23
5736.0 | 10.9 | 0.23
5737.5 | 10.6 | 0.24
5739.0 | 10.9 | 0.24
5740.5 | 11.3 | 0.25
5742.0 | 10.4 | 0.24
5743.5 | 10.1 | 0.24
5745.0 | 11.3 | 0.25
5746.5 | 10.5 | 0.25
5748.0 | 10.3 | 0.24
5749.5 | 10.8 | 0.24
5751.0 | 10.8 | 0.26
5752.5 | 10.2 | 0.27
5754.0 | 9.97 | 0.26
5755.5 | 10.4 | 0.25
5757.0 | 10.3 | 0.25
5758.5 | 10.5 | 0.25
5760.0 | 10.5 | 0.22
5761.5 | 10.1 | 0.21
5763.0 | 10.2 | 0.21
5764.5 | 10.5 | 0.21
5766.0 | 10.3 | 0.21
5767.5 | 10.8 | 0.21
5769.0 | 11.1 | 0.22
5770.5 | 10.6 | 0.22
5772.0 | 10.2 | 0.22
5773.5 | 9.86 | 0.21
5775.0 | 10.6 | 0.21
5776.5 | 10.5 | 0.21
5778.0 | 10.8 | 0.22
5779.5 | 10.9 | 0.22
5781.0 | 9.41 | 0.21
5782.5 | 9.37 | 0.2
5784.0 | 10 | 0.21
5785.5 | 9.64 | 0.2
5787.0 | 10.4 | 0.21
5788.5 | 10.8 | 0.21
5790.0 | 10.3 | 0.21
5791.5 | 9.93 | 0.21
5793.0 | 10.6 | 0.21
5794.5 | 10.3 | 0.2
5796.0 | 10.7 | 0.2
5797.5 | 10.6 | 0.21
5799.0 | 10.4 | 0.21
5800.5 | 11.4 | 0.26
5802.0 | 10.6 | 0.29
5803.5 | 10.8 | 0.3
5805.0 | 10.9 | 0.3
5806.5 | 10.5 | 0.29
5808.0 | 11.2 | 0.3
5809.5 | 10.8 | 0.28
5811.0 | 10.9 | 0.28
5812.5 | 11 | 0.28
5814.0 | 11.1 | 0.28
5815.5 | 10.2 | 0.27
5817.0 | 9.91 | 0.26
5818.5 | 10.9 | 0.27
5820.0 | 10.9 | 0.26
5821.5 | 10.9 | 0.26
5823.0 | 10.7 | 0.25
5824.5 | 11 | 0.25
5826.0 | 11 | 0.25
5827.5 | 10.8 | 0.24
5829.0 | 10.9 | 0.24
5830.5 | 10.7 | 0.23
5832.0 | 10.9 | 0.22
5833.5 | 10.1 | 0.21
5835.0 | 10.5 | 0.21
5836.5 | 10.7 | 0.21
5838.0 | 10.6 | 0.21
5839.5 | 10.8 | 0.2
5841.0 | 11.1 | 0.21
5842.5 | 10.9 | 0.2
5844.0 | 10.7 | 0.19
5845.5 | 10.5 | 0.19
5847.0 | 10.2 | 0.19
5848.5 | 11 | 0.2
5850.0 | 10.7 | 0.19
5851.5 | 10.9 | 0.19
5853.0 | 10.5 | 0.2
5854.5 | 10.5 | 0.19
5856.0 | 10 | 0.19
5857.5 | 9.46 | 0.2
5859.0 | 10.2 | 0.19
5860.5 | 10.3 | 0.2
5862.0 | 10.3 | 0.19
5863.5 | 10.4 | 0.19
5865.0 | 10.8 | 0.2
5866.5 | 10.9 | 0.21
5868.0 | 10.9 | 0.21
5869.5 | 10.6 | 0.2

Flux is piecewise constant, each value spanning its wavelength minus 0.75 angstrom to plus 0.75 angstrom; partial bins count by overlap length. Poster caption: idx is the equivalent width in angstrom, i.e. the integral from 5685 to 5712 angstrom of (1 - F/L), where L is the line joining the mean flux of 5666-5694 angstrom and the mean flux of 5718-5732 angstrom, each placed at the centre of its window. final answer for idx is 1.0 angstrom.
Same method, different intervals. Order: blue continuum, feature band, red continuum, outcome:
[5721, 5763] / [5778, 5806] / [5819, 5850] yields 0.7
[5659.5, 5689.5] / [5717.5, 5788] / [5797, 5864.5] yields 0.1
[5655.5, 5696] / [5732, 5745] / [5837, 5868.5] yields -0.5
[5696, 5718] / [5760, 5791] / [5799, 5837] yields 0.4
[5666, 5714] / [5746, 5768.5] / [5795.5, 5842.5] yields 0.2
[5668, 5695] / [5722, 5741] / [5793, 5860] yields -0.4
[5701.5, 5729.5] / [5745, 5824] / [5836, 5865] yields -1.3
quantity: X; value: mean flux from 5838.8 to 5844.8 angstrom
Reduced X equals 10.9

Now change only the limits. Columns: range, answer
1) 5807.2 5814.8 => 11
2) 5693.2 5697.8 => 10.4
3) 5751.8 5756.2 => 10.2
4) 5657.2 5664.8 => 9.79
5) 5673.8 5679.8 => 10.5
